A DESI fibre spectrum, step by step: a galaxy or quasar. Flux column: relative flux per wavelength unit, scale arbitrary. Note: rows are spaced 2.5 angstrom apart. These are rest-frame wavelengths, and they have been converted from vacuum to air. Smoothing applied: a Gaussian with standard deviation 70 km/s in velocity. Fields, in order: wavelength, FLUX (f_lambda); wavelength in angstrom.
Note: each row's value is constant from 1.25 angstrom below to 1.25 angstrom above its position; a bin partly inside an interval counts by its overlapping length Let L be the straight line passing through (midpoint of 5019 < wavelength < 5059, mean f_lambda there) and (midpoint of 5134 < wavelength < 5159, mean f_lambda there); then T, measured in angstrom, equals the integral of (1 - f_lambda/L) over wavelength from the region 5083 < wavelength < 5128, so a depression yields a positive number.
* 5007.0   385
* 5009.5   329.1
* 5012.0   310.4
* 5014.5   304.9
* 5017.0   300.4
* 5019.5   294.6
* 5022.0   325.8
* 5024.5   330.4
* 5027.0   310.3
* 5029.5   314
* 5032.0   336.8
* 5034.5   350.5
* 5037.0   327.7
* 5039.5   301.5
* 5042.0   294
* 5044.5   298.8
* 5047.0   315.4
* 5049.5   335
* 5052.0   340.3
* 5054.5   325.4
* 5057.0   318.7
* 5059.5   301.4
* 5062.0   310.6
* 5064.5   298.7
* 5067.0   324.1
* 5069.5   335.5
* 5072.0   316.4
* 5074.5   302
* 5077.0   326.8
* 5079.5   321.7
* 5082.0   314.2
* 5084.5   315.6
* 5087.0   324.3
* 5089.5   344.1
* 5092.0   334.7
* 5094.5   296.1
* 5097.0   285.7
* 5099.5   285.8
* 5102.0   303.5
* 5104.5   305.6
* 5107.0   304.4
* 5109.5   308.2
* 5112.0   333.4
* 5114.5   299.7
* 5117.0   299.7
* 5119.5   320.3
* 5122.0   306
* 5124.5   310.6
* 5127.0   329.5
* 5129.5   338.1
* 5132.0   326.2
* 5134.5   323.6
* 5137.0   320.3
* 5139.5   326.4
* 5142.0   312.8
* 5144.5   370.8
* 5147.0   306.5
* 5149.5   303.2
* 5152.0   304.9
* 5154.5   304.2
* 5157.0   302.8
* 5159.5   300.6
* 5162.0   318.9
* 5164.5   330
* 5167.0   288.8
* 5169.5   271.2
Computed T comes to 0.94 angstrom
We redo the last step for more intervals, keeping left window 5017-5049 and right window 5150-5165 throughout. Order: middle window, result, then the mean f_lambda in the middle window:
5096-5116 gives 0.55 angstrom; 303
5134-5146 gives -0.80 angstrom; 331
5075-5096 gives -0.52 angstrom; 321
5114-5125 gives 0.13 angstrom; 308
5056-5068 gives 0.17 angstrom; 310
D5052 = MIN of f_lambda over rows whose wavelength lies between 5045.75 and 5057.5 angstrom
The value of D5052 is 315.4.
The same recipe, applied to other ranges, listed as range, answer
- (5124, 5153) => 303.2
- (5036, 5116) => 285.7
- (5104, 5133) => 299.7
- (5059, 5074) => 298.7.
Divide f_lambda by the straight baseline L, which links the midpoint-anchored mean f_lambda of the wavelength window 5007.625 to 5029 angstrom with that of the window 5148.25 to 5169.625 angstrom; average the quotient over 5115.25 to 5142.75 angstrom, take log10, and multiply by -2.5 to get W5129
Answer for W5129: -0.04 mag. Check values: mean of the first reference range 315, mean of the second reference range 304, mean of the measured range 319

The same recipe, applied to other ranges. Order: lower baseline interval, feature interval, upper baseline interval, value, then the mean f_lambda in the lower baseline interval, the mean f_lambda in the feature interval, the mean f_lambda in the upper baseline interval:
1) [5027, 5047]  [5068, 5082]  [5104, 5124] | -0.02 mag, 317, 320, 310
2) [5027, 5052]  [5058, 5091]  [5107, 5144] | 0.00 mag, 320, 318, 319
